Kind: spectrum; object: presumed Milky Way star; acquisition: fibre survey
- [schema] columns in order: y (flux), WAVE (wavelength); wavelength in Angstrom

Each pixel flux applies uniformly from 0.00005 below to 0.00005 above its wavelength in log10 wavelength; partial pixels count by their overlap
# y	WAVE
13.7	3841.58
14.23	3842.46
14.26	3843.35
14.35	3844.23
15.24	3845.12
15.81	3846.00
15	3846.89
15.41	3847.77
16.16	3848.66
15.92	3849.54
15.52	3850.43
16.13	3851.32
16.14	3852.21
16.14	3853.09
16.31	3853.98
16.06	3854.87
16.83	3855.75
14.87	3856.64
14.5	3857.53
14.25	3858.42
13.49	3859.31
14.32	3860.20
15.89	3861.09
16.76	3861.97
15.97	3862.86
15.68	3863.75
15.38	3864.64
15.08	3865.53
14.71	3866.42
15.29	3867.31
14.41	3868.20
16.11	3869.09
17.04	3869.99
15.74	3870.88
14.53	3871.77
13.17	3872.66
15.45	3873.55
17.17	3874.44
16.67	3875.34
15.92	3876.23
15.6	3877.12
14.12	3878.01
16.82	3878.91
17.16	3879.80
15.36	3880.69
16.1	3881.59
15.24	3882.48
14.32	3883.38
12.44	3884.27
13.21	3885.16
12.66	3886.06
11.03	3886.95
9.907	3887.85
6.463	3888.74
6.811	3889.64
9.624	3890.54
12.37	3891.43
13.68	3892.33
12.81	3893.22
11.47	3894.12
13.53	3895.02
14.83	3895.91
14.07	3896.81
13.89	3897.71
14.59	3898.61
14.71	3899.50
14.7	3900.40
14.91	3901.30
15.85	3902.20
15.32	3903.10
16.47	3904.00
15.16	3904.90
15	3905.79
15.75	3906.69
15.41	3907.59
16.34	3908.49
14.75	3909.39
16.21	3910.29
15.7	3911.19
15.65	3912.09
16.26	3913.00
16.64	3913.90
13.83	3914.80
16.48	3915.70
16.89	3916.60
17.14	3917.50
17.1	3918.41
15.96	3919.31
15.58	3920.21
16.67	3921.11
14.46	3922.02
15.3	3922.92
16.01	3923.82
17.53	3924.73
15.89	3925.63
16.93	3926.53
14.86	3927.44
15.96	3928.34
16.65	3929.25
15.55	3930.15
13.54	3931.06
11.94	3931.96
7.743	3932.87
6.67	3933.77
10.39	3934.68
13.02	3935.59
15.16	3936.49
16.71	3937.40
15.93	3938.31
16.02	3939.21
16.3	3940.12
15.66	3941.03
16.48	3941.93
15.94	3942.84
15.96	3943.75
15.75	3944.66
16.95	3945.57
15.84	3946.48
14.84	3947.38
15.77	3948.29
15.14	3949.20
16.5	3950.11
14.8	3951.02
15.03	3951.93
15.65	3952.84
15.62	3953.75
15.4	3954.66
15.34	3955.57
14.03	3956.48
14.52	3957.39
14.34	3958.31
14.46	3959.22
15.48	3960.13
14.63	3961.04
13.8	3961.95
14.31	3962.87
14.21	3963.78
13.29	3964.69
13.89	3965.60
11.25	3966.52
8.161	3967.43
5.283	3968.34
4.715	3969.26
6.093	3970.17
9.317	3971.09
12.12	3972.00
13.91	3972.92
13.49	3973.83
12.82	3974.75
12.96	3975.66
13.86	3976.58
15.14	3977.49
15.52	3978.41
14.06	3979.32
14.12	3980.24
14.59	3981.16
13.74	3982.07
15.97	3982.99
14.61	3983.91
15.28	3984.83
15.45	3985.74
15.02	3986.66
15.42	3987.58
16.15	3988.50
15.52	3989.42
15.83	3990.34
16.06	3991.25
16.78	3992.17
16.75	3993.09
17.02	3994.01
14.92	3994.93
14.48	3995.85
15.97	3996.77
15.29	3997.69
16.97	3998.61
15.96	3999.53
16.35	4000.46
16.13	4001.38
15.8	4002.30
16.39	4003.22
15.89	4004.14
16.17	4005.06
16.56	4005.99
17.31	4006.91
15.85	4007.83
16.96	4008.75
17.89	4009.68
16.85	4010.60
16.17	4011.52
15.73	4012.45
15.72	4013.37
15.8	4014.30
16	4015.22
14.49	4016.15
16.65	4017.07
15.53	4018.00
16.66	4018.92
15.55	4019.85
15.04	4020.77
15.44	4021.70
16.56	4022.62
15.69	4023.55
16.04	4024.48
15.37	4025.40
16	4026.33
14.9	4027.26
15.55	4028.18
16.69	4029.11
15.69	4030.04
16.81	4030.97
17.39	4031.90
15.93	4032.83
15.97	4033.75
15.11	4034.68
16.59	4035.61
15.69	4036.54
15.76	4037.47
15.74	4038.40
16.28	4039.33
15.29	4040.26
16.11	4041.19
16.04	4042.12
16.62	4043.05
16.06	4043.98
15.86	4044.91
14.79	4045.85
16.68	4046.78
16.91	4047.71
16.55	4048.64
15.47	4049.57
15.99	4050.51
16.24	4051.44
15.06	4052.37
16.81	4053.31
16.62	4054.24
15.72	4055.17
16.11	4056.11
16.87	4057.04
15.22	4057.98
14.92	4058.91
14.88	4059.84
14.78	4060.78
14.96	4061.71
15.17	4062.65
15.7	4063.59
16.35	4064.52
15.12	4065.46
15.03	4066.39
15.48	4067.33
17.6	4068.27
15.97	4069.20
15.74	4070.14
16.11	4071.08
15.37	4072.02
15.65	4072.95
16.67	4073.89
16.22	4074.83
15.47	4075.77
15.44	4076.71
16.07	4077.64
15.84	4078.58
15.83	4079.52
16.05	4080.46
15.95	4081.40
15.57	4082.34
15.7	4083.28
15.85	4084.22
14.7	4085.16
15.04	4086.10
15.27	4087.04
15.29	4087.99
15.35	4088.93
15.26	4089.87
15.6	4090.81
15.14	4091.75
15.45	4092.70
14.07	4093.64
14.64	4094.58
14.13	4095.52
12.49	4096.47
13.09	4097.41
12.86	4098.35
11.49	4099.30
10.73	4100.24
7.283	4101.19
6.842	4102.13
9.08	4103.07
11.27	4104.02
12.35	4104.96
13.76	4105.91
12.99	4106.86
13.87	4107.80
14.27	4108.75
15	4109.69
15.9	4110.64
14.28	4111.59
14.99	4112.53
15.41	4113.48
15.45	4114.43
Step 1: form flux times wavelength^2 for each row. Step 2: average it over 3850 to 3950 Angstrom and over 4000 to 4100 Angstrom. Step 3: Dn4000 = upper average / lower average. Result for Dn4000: 1.1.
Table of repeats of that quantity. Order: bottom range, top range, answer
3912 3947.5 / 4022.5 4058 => 1.11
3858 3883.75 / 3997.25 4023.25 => 1.12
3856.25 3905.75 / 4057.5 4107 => 1.12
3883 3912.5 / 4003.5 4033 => 1.25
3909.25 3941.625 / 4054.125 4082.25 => 1.12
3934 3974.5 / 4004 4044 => 1.20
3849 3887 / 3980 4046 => 1.12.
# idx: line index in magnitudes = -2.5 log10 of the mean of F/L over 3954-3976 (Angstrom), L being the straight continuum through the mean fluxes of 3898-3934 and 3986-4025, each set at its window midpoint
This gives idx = 0.25 mag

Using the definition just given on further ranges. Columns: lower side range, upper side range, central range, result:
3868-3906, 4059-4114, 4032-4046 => -0.107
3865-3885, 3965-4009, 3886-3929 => 0.032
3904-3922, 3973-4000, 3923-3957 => 0.047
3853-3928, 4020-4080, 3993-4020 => -0.035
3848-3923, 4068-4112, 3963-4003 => 0.048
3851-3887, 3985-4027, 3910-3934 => 0.023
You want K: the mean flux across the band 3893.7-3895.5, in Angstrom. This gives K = 12.6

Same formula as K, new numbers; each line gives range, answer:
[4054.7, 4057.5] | 16.2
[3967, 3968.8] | 6.7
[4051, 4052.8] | 15.7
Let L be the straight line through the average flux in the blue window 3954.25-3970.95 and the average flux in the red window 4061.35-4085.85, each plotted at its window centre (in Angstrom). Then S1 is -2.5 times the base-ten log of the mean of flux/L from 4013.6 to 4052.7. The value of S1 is -0.10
